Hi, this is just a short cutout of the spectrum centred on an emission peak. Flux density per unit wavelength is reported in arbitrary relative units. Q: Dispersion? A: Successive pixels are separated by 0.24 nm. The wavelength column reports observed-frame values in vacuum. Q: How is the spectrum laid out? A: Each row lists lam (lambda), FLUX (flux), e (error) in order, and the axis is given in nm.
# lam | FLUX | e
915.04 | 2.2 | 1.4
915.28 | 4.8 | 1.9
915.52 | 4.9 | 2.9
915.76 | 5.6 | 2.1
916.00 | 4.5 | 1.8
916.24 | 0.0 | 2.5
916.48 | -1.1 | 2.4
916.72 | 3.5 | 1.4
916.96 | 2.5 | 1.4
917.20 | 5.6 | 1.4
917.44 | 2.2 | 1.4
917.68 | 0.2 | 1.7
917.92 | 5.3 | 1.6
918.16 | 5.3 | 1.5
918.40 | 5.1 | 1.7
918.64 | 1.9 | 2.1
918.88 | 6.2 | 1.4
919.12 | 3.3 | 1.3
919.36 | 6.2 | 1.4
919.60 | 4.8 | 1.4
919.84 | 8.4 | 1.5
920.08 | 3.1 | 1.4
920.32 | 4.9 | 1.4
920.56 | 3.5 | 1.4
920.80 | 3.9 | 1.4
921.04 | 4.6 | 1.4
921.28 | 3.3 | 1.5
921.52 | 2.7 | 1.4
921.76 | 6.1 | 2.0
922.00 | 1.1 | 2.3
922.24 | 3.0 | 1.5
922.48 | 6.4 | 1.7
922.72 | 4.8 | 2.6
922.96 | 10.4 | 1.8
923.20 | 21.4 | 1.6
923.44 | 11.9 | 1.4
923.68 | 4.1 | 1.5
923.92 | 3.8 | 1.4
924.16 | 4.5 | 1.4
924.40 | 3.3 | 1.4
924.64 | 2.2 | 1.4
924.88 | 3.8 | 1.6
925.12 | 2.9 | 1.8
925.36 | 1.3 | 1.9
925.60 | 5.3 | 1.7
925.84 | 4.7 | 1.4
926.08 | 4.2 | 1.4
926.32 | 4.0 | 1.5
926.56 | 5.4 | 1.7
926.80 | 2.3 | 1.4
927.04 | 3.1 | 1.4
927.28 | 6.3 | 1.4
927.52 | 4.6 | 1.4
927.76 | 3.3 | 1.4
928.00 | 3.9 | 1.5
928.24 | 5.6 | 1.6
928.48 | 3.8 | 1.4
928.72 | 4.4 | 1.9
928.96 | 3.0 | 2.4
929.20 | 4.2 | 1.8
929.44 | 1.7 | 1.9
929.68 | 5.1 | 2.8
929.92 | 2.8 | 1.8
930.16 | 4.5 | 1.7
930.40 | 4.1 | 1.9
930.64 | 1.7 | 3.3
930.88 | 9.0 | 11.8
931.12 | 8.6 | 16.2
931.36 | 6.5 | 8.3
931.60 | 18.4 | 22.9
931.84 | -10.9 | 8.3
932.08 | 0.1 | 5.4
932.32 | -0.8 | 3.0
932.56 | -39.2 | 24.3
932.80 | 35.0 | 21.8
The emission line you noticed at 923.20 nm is H-beta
